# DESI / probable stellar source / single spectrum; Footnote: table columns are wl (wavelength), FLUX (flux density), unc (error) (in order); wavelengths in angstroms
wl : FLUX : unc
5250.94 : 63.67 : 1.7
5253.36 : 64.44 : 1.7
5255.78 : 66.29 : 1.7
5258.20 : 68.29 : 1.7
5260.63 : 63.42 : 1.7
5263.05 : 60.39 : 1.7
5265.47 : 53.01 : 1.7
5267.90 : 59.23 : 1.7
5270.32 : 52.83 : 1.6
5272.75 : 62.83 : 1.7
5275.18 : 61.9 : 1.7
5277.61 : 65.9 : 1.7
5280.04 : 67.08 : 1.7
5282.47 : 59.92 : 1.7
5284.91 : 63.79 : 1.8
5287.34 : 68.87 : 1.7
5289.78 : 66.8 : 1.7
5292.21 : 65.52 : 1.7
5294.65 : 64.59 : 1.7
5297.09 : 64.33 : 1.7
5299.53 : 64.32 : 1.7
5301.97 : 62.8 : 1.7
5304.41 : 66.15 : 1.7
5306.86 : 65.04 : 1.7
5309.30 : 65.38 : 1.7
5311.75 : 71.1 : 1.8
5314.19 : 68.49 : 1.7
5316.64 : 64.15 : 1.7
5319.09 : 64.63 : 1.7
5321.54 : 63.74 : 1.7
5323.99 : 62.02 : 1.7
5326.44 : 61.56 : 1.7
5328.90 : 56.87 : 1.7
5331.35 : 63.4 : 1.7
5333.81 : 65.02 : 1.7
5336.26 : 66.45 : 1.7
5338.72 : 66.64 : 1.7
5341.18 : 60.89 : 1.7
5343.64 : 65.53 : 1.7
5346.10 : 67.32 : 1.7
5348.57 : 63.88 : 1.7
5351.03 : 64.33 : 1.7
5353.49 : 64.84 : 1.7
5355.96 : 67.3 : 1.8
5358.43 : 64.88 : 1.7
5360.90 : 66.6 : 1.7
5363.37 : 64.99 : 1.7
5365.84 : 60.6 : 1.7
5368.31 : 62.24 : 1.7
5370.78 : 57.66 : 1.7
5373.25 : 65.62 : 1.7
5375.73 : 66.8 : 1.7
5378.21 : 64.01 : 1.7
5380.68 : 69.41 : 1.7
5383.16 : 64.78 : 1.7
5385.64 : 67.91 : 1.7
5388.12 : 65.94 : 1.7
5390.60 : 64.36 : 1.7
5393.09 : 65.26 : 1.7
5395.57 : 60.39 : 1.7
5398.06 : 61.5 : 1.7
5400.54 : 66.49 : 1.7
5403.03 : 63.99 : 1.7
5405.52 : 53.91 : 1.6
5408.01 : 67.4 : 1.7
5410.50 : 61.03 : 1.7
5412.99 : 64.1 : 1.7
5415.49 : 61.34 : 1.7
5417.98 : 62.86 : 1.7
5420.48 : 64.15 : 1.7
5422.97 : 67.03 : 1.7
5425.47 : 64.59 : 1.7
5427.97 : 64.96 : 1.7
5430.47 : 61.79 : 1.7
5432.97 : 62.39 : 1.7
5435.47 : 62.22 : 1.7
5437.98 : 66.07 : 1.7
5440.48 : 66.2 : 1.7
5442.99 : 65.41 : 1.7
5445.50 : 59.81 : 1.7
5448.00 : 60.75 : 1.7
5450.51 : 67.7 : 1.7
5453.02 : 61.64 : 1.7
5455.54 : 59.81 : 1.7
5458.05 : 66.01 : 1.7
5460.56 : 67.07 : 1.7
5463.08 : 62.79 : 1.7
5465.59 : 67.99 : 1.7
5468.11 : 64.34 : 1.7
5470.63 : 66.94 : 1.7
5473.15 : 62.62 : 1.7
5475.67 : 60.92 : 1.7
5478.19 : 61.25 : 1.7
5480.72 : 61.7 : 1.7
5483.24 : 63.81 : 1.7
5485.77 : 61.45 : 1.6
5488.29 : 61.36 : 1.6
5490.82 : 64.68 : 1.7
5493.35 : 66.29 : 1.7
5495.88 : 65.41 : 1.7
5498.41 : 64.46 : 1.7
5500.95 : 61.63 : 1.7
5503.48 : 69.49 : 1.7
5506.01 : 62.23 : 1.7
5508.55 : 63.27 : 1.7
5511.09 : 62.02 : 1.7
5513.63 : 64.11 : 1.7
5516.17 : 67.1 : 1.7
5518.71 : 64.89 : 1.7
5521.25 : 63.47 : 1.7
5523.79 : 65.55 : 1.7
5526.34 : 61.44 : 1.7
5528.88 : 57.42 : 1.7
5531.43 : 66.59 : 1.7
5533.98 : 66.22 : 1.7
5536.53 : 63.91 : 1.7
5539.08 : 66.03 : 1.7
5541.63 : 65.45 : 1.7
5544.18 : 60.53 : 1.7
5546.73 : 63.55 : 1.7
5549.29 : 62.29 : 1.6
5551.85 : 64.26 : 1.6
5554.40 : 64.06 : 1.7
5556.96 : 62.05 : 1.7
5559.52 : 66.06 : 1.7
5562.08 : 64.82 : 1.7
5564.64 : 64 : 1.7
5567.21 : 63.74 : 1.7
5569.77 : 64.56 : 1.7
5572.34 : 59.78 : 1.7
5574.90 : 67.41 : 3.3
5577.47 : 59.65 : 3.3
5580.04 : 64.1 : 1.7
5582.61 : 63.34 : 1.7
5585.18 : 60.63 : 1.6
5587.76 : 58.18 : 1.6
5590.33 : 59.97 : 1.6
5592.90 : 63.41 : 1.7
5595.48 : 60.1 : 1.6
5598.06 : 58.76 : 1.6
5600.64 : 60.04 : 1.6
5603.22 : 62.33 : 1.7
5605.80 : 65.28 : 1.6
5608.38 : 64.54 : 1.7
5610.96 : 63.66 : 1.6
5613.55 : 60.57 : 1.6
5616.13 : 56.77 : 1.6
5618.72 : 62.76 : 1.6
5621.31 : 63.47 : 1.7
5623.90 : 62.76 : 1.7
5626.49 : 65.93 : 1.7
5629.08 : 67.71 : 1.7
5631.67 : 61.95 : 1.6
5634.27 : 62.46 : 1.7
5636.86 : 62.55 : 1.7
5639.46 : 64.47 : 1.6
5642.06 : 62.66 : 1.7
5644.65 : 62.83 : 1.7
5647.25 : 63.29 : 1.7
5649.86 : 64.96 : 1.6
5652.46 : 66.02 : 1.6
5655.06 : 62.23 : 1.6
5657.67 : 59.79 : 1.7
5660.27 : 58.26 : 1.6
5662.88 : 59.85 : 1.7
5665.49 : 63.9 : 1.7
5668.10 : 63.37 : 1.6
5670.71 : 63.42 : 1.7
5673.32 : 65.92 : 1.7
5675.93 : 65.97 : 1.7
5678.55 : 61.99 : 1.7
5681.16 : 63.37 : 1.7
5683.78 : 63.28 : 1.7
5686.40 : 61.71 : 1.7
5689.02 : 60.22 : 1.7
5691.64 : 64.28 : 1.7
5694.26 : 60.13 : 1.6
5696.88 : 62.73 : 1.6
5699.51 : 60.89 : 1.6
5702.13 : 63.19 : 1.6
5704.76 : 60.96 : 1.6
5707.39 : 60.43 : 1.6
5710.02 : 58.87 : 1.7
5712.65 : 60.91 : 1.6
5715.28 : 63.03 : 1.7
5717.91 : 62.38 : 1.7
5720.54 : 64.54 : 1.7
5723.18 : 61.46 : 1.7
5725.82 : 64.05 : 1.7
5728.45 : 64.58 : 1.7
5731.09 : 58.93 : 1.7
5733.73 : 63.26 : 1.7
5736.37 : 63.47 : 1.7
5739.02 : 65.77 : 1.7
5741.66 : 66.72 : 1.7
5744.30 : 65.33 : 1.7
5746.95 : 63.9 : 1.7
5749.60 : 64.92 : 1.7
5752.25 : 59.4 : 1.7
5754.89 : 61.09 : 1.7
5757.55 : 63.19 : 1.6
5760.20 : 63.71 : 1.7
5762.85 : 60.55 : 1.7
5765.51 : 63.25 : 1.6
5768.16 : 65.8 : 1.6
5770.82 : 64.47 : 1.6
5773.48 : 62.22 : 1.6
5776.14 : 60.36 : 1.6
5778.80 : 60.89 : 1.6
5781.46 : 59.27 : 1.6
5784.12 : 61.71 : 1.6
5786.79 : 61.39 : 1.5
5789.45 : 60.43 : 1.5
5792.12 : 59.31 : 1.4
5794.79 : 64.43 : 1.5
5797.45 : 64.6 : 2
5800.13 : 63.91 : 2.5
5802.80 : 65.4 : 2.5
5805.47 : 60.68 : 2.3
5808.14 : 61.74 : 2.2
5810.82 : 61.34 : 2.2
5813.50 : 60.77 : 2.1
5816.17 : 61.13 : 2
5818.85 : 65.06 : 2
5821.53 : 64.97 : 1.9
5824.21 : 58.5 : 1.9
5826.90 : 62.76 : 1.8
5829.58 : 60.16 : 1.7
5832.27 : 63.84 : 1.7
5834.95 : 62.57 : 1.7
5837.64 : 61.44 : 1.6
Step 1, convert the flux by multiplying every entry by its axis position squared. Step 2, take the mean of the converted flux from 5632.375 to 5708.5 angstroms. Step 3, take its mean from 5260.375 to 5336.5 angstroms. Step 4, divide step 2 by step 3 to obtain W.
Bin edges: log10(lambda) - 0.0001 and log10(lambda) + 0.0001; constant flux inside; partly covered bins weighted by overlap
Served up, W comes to 1.13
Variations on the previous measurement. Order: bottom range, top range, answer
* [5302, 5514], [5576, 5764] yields 1.07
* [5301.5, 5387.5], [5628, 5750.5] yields 1.10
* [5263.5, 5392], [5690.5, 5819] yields 1.14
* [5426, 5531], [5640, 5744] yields 1.06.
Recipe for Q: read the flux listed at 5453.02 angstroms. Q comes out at 61.64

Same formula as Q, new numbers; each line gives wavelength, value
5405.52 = 53.91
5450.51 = 67.7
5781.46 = 59.27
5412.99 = 64.1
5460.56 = 67.07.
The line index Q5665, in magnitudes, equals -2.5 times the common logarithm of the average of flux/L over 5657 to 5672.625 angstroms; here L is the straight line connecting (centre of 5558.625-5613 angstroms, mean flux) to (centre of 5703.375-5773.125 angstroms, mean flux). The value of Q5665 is 0.02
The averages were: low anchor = 62.5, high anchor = 62.9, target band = 61.7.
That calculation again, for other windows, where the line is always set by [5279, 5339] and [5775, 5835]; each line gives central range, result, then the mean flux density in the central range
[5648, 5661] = 0.01 mag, 62.5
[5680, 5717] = 0.01 mag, 61.7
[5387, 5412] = 0.02 mag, 63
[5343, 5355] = -0.01 mag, 65.2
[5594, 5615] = 0.02 mag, 61.9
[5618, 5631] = -0.03 mag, 64.5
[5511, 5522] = -0.02 mag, 64.6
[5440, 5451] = 0.01 mag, 63.6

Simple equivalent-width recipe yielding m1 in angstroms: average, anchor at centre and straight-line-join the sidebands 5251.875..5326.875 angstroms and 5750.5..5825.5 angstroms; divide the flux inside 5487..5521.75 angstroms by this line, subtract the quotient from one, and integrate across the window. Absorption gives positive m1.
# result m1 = -0.7 angstroms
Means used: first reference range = 63.9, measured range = 64.3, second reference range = 62.2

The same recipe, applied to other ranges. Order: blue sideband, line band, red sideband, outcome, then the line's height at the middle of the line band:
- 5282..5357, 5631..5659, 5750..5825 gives 0.0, 63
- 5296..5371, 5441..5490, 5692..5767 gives 0.3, 63.8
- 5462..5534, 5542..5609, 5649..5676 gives 0.8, 63.4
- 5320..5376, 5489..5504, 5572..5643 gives -0.5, 63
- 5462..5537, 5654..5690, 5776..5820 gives 0.2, 62.7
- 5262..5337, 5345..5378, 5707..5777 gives -0.5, 63.4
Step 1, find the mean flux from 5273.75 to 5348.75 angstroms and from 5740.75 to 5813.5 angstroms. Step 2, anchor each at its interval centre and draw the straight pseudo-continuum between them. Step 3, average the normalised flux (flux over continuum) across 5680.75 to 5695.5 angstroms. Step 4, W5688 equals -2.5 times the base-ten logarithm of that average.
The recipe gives 0.01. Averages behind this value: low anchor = 64.6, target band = 62.1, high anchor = 62.5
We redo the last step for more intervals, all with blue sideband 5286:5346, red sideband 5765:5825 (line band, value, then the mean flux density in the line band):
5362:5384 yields 0.01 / 64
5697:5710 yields 0.03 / 61.2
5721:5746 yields -0.02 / 63.7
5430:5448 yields 0.01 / 63.3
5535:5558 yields 0.00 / 63.6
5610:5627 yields 0.02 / 62.1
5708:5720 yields 0.02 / 61.5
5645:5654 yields -0.02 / 64.5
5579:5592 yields 0.04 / 61.3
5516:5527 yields -0.01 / 64.4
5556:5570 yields -0.01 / 64.2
